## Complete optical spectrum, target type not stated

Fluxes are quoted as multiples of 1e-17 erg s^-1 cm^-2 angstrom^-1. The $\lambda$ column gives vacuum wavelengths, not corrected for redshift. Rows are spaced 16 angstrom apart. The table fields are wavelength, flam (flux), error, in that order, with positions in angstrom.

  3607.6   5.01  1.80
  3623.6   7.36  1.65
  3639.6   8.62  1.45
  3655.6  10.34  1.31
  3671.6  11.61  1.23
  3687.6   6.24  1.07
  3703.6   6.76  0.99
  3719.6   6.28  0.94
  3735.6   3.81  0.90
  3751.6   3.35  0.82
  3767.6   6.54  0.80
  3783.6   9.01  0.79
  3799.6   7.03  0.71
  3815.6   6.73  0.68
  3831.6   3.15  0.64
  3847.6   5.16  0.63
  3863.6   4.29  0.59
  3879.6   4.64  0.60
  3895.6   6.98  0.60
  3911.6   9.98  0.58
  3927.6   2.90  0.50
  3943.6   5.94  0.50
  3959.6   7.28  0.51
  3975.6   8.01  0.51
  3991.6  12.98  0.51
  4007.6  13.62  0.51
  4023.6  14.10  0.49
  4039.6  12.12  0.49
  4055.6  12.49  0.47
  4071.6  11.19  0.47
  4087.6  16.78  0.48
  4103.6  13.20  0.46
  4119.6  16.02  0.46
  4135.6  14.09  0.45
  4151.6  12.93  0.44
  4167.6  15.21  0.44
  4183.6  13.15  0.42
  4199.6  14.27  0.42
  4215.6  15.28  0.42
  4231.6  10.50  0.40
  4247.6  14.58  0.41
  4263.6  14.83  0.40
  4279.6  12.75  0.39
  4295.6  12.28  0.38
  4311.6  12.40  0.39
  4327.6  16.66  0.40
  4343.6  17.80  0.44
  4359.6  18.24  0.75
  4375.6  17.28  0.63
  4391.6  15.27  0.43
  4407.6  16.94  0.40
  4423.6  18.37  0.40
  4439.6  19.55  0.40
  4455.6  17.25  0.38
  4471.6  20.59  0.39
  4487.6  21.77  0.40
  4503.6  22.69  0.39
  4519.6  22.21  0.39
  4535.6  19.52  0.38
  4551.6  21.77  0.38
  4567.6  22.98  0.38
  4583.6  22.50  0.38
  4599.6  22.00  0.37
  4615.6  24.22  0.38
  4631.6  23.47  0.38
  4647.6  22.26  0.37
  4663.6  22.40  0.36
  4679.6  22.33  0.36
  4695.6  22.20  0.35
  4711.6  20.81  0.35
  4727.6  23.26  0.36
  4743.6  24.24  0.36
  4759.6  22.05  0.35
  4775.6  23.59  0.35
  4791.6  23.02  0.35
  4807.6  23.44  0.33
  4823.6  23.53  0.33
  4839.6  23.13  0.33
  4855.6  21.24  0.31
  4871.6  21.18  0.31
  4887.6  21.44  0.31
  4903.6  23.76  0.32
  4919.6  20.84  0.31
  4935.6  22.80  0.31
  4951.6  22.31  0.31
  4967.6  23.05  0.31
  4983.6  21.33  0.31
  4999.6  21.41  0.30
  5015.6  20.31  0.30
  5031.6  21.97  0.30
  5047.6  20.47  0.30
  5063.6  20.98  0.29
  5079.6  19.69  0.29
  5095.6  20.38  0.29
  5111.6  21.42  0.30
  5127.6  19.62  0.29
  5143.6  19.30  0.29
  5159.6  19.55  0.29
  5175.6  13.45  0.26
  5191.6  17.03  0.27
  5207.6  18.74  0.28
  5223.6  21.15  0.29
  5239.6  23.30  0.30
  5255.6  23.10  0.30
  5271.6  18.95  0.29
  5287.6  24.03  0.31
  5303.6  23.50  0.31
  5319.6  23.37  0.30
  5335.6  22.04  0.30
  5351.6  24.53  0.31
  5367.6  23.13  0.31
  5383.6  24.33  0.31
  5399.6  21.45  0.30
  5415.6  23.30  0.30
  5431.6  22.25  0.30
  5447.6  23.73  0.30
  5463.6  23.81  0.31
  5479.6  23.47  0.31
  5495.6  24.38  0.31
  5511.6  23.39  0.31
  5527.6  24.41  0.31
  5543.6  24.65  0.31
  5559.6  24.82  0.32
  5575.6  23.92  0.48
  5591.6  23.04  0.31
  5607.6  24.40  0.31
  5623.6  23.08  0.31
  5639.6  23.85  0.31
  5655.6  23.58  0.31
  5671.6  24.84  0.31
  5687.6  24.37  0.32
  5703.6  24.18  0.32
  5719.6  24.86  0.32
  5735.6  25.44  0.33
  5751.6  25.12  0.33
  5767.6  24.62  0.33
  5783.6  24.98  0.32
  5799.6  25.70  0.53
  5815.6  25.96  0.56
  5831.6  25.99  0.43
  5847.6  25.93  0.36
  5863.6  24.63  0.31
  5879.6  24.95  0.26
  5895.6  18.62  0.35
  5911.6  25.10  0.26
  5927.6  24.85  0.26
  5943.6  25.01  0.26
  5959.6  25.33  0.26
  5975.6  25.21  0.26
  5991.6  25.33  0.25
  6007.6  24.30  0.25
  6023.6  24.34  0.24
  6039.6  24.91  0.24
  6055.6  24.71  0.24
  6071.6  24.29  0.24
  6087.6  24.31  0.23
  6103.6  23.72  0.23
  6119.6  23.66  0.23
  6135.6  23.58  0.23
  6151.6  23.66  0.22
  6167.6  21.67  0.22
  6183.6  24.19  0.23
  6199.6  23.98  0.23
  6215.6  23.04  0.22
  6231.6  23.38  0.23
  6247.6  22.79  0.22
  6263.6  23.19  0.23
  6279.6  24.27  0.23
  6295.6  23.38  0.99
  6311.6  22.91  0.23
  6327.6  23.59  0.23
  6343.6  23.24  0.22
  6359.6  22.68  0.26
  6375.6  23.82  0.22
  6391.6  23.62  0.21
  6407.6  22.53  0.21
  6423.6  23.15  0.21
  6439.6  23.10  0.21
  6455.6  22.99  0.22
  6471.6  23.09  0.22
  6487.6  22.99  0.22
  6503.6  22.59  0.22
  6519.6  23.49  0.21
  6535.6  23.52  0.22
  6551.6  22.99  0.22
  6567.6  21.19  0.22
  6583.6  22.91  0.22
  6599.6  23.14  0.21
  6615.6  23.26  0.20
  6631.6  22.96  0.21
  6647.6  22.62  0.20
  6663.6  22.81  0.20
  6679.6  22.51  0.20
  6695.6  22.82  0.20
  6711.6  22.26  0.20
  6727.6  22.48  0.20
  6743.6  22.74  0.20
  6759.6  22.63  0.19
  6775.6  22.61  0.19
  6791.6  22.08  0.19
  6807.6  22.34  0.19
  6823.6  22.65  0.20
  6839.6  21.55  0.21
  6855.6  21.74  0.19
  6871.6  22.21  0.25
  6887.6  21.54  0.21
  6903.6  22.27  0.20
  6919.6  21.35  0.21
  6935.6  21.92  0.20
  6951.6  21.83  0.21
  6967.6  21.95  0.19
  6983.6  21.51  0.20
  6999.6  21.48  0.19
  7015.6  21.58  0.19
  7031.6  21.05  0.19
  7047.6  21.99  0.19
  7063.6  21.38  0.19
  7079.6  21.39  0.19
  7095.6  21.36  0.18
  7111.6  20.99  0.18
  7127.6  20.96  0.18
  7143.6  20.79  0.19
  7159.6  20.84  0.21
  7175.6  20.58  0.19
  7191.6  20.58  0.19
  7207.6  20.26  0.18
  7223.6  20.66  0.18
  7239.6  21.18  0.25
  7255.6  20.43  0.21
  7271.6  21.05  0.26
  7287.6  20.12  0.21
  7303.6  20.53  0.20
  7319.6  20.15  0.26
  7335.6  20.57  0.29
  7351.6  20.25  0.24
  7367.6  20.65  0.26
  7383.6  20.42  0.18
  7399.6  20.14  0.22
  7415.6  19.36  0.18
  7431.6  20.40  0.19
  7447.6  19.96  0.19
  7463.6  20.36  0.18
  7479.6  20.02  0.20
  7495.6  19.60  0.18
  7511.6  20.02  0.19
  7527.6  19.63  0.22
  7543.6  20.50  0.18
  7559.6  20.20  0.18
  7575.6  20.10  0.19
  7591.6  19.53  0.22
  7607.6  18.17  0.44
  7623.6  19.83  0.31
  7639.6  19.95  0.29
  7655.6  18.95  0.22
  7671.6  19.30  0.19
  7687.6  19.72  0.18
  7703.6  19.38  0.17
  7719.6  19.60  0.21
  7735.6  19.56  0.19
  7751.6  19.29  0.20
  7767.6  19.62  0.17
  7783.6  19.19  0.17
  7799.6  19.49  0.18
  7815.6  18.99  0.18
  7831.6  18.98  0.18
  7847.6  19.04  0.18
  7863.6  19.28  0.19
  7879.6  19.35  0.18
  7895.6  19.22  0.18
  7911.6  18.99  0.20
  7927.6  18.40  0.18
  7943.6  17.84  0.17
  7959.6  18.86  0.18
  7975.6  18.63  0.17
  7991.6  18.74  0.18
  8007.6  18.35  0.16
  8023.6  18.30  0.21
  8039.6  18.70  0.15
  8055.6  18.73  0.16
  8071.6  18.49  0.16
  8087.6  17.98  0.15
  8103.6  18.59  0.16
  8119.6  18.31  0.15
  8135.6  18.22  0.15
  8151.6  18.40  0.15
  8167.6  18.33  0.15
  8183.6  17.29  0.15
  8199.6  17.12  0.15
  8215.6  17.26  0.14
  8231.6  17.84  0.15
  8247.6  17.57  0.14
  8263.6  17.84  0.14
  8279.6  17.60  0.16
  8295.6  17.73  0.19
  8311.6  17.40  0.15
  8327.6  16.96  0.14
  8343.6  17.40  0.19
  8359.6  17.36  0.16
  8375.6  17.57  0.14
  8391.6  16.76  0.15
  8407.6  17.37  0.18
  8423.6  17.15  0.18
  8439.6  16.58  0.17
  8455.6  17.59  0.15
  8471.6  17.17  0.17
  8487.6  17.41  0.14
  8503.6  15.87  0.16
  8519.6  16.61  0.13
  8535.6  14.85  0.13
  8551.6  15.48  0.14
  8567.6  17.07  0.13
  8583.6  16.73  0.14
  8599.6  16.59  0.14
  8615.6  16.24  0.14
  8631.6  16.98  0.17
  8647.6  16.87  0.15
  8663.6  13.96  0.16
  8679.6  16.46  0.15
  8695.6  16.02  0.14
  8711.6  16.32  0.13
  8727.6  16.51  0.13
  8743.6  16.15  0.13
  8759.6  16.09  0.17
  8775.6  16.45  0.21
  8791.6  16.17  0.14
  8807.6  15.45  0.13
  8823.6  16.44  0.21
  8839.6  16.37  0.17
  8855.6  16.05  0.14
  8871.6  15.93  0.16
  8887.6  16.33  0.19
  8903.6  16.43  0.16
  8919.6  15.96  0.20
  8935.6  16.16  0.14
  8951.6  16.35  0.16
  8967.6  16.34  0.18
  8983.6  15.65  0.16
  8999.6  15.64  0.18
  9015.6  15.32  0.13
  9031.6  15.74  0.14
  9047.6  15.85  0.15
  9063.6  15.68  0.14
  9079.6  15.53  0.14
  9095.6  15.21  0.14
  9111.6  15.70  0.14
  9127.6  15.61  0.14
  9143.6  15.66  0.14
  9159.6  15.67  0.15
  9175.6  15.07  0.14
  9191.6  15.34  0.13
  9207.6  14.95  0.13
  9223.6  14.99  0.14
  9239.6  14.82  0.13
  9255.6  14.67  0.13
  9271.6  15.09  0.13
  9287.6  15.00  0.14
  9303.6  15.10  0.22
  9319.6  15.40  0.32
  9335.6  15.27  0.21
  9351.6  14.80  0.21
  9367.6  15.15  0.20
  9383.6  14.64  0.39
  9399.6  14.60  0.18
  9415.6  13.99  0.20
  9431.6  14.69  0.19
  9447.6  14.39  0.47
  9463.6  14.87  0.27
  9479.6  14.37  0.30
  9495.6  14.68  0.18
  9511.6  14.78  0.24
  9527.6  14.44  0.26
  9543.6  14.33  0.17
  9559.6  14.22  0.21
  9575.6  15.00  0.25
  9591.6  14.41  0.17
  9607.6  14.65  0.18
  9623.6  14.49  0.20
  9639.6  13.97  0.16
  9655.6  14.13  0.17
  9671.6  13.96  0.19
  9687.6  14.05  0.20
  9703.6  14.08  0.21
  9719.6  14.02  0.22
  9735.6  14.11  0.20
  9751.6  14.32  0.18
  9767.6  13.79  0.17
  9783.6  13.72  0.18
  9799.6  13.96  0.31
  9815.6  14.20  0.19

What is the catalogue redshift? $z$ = 0.000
